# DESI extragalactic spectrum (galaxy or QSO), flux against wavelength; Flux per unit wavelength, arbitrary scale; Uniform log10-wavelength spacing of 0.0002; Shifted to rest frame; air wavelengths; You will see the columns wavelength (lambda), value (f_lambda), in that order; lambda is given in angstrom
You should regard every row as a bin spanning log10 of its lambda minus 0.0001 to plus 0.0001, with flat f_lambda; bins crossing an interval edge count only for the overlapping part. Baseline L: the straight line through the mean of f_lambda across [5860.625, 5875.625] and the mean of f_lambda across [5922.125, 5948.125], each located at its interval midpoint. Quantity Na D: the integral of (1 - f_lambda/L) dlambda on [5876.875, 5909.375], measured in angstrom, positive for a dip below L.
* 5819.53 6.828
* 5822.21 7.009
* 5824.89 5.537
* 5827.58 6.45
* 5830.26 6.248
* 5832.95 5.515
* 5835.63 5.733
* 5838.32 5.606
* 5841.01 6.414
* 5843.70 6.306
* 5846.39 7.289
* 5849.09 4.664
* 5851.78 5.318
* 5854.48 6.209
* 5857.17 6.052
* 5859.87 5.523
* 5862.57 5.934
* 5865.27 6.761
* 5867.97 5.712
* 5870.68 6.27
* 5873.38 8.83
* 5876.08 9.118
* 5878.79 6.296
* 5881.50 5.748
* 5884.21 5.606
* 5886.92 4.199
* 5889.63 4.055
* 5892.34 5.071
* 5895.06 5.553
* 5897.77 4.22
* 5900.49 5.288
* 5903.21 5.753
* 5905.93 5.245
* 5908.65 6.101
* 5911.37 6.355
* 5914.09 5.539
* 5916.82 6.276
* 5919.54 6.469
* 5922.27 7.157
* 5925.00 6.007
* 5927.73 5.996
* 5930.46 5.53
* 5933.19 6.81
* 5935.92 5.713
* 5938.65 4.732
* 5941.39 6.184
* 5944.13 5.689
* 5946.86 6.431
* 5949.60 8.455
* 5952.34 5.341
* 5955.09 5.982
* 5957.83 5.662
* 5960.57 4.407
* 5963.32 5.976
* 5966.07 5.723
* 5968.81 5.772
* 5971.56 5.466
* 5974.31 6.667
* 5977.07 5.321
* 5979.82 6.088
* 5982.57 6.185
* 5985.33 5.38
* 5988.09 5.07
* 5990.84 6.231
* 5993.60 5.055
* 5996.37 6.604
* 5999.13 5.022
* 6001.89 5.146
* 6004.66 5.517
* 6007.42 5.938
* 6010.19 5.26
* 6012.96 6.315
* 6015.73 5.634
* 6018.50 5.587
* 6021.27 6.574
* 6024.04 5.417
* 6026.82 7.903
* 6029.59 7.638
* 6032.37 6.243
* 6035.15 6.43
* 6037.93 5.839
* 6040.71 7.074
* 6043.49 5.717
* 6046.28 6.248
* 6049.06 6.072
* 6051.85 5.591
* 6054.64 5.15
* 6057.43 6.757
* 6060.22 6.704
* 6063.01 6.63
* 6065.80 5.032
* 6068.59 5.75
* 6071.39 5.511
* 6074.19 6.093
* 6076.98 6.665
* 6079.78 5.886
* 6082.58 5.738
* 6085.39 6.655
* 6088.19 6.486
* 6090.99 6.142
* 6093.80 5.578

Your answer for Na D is 5.9 angstrom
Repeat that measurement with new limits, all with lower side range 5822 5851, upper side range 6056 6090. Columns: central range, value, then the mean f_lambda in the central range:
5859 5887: -2.02 angstrom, 6.48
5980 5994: 1.02 angstrom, 5.67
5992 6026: 2.26 angstrom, 5.71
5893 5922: 1.62 angstrom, 5.72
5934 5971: 1.40 angstrom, 5.86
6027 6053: -1.09 angstrom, 6.4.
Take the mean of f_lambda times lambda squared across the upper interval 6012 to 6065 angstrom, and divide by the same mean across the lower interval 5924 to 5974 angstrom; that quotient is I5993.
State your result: 1.1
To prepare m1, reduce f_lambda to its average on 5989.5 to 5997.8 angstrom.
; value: 5.95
